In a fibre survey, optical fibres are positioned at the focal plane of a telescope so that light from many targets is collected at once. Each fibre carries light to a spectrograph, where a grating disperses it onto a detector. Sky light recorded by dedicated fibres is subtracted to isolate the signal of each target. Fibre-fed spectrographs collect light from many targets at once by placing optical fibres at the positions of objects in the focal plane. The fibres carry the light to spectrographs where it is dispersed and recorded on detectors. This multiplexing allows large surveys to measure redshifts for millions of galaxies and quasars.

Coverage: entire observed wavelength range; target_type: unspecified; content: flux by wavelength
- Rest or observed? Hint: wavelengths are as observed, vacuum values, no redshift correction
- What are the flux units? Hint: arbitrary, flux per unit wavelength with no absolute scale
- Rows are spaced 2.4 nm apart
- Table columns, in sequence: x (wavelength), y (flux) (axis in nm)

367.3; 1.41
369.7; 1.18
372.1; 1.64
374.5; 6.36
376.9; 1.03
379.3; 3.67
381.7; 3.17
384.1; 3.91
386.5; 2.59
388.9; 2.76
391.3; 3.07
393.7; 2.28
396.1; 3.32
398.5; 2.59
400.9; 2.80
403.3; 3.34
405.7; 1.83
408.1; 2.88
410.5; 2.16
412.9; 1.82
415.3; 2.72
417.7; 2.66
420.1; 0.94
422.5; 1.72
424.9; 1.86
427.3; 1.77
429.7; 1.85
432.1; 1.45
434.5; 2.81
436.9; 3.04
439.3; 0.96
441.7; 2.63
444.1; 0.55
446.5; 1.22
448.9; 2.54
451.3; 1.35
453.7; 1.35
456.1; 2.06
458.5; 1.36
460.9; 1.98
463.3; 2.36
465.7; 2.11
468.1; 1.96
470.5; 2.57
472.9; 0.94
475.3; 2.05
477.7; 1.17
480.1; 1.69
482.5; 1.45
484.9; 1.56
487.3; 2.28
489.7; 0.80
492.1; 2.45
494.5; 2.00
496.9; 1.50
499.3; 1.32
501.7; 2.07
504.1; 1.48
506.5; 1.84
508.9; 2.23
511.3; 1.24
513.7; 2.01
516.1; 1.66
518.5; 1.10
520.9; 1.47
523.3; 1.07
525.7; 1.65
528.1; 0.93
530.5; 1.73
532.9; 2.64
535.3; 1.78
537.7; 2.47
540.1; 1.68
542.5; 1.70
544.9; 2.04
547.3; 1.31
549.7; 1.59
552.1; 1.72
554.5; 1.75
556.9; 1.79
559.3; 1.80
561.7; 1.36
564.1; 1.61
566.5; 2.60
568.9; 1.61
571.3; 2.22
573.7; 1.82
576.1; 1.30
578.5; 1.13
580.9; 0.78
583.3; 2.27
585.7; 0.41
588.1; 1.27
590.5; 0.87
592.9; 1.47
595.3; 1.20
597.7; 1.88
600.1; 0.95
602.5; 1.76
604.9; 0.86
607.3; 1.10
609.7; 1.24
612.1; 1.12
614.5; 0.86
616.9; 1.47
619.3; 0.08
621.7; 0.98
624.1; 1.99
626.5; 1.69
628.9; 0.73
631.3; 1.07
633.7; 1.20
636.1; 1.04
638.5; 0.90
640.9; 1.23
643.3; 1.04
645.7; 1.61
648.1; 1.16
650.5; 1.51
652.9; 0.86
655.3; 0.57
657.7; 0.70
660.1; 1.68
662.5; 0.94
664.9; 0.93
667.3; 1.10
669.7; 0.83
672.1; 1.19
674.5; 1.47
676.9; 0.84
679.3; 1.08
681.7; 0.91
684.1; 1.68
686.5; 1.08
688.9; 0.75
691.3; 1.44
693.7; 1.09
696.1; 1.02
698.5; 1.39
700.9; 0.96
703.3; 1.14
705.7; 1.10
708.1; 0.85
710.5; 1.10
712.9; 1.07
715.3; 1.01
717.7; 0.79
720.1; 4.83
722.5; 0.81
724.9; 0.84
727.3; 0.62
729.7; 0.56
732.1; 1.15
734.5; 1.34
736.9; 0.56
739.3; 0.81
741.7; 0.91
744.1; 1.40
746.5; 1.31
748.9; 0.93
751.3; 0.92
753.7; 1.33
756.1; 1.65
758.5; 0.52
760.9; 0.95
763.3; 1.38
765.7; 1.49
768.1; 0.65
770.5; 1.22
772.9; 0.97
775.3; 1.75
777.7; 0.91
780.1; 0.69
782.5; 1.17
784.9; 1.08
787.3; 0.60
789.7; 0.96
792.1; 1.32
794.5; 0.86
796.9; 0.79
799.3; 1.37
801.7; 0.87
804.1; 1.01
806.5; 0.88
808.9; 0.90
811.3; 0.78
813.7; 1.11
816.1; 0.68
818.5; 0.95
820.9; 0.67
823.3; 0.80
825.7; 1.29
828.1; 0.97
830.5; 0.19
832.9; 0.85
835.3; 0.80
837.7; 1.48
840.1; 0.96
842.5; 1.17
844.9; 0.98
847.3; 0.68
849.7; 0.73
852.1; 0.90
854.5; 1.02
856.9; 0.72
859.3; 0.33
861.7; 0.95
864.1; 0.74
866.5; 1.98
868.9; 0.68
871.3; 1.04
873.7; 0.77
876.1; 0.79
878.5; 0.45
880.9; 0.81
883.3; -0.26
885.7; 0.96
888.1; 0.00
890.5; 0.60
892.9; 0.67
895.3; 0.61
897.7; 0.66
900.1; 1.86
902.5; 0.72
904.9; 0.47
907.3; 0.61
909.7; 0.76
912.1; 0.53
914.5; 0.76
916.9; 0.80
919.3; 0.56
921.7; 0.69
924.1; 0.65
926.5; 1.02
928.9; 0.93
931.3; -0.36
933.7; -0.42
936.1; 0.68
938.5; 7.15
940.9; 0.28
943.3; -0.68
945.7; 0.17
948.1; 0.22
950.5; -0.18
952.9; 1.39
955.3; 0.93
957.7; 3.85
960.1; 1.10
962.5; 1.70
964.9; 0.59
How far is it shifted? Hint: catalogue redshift 0.93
